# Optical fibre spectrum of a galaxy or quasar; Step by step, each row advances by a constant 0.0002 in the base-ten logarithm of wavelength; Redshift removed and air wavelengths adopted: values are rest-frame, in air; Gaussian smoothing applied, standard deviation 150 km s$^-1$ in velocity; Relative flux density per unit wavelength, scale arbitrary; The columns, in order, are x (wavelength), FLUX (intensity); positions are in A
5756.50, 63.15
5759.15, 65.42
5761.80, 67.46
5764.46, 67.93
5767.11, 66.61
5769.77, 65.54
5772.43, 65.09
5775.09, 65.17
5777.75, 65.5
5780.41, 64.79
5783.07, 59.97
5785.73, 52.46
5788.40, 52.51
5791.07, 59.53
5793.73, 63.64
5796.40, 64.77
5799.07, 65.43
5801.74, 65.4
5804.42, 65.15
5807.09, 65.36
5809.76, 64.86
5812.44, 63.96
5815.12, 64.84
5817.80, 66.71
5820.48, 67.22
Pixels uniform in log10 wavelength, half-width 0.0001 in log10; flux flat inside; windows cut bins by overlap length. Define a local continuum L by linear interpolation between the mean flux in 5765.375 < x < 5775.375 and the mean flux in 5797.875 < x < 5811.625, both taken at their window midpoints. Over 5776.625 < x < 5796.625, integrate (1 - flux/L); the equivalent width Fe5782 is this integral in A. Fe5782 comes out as 1.64 A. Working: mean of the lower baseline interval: 65.7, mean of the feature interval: 60.1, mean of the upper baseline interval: 65.2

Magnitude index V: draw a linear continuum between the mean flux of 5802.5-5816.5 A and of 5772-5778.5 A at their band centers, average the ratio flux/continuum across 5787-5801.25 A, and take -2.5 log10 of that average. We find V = 0.062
